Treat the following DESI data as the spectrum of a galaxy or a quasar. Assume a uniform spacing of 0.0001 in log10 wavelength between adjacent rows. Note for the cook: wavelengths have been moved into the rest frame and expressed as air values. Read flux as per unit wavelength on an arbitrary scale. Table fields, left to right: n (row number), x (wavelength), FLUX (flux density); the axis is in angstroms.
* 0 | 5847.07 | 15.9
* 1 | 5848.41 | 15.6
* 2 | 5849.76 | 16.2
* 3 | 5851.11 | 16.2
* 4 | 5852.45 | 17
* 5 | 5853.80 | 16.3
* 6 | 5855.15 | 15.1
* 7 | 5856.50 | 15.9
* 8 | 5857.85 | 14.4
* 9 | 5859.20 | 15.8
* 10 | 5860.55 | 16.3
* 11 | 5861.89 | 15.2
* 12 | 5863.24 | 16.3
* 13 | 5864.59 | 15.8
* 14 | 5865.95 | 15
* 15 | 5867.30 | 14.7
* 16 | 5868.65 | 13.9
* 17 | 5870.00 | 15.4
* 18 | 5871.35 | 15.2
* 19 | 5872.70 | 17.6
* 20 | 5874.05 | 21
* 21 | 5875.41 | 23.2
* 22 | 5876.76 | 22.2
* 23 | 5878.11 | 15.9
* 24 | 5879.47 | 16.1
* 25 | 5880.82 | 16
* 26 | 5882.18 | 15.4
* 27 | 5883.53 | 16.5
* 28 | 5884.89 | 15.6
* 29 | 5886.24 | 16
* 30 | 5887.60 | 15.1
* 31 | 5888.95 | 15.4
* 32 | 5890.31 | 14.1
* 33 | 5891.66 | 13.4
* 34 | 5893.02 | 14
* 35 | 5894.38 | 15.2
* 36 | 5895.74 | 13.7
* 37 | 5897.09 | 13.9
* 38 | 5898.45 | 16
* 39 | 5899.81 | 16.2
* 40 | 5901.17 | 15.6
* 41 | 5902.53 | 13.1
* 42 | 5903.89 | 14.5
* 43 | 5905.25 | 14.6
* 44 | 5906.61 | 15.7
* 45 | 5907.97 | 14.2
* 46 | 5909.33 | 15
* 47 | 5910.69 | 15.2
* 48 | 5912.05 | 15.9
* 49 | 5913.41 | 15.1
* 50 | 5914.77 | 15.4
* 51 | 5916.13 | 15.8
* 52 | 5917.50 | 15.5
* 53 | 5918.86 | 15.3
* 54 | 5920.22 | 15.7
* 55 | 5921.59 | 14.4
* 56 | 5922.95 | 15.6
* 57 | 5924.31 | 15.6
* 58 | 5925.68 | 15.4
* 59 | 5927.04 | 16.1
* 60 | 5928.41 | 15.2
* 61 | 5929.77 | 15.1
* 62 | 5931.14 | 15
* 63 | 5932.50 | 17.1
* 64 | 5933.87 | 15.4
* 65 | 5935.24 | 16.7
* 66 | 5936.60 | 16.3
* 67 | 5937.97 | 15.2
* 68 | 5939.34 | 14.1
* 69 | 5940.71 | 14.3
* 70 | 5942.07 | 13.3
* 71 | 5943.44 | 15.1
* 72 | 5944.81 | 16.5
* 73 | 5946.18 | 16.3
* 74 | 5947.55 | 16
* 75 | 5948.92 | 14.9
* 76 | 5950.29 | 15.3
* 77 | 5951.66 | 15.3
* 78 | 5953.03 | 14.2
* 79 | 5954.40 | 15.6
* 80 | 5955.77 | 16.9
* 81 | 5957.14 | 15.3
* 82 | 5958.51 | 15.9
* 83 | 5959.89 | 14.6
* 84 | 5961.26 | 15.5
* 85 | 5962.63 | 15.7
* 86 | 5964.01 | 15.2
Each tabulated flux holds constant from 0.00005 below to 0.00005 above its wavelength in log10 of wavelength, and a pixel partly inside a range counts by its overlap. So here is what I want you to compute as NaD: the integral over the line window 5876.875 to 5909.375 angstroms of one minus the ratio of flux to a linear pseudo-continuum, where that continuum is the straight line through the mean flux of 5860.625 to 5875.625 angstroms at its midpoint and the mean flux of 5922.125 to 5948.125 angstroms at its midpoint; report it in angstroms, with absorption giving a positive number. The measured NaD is 1.9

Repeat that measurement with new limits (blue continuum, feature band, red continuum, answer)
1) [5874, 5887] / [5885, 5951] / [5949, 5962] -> 5.1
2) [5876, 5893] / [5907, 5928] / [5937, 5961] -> 0.3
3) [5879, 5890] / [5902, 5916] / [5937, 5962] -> 0.5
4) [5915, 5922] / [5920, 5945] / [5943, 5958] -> 0.2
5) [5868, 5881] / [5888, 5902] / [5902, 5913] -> 1.0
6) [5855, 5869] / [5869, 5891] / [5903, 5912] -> -2.5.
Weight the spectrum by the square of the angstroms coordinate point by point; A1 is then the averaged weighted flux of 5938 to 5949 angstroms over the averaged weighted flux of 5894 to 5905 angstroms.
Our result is 1.0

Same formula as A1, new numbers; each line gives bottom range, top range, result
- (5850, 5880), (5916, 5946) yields 0.95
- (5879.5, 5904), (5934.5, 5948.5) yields 1.04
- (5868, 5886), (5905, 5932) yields 0.90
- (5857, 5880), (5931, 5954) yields 0.94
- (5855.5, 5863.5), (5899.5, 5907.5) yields 0.97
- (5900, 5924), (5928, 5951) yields 1.03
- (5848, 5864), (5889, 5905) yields 0.93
